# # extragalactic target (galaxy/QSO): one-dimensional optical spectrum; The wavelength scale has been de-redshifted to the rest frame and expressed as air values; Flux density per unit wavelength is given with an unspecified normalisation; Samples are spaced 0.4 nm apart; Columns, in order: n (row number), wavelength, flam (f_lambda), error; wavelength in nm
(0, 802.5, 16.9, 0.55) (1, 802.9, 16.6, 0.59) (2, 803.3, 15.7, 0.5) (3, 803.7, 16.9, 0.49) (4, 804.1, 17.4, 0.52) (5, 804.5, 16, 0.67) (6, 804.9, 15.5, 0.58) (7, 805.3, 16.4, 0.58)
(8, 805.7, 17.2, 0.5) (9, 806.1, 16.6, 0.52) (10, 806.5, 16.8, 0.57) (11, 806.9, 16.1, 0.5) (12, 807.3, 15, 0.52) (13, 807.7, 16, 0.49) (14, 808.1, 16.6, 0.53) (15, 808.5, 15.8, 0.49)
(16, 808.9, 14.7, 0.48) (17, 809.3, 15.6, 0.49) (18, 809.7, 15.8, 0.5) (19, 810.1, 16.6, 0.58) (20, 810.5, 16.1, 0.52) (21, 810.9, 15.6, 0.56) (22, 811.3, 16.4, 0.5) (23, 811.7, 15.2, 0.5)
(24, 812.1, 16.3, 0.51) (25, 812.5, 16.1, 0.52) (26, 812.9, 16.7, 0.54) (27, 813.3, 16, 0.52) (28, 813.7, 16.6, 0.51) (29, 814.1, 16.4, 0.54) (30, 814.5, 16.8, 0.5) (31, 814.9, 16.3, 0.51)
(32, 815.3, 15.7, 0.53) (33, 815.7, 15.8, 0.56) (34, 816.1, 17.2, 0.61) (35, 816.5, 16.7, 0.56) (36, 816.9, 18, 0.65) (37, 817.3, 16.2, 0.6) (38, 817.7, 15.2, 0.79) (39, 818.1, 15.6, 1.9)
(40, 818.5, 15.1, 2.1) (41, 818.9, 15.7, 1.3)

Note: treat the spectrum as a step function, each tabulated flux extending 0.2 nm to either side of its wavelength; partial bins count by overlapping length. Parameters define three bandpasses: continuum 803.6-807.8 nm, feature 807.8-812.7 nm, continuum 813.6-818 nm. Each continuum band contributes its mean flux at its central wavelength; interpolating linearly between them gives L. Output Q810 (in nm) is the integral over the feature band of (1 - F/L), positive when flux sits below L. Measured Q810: 0.14 nm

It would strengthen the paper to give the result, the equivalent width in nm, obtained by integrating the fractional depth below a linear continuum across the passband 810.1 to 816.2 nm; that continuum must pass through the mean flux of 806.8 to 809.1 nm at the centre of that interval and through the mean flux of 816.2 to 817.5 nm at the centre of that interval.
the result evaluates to 0.09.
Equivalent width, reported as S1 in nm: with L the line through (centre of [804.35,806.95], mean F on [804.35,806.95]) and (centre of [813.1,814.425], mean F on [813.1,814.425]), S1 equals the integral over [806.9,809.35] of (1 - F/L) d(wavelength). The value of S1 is 0.109 nm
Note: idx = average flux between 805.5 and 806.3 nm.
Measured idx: 16.9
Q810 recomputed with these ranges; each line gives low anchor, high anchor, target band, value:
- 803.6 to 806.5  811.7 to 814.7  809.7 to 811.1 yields 0.03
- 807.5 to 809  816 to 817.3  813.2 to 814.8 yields 0.03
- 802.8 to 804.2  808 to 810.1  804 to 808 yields -0.02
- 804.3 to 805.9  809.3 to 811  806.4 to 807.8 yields 0.02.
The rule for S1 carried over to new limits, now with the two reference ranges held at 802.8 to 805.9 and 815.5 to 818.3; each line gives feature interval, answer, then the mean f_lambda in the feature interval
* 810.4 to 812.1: 0.057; 15.9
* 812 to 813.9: 0.008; 16.3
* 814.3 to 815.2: -0.003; 16.5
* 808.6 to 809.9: 0.081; 15.4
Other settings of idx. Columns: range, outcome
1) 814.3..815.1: 16.6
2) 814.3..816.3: 16.4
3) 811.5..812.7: 15.9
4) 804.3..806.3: 16.3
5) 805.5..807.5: 16.3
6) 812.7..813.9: 16.4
